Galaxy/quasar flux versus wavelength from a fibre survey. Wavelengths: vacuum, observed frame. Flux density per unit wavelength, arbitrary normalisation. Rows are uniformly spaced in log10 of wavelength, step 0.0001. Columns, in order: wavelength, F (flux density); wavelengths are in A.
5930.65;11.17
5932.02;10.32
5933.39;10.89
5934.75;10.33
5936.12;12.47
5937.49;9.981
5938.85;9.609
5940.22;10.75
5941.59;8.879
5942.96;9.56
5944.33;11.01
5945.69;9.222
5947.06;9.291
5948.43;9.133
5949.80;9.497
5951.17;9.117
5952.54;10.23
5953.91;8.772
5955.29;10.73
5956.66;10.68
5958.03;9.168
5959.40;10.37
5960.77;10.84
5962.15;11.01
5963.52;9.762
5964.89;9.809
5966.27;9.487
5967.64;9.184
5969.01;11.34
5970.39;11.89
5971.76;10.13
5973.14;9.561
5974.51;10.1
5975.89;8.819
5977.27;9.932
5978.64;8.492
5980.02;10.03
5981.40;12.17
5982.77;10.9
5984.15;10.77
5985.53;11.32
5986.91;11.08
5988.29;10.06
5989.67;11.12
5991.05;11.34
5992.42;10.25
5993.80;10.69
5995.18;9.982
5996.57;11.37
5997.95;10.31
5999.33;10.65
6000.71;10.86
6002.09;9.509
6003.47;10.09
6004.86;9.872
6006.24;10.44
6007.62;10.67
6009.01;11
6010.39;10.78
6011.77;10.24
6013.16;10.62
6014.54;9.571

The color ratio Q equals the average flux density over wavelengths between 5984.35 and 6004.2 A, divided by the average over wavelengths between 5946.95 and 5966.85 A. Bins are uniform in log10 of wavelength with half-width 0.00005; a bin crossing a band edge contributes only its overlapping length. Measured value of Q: 1.08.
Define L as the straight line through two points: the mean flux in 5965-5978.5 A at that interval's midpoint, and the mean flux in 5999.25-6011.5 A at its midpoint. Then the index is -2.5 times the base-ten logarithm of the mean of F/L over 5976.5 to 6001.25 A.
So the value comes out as -0.04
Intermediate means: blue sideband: 9.98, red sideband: 10.4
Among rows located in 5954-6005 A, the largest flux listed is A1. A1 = 12.17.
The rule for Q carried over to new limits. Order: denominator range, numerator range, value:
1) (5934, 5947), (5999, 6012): 1.02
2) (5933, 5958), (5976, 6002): 1.06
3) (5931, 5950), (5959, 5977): 1.01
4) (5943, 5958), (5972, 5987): 1.05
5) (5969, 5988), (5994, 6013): 1.00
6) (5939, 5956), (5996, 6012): 1.08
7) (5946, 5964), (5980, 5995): 1.10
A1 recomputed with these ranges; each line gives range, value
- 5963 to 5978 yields 11.89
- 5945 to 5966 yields 11.01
